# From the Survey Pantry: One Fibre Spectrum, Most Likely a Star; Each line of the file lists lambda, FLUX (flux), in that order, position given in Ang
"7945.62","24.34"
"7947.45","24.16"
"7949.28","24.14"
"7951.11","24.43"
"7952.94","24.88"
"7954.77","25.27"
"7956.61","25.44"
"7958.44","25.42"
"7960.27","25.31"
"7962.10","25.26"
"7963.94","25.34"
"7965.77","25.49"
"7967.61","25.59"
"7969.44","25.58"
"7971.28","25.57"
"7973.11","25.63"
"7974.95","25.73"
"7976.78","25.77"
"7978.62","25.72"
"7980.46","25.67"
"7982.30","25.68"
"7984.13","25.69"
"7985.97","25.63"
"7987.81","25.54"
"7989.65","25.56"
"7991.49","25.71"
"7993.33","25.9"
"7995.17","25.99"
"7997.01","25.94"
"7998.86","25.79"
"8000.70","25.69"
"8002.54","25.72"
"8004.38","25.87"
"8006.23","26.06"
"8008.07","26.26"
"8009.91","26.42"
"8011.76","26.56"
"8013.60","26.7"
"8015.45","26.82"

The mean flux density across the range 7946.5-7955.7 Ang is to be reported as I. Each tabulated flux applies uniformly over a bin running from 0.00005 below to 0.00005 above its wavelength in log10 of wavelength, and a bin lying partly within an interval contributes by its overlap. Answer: 24.6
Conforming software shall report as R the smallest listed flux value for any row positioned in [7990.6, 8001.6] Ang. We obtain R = 25.69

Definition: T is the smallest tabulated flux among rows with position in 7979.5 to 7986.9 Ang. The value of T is 25.63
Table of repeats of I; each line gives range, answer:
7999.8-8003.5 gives 25.7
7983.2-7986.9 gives 25.7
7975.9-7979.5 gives 25.7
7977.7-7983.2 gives 25.7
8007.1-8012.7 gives 26.4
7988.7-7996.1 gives 25.8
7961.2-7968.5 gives 25.4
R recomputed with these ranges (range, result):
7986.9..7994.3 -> 25.54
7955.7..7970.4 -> 25.26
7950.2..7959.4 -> 24.43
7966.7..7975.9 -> 25.57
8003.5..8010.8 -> 25.87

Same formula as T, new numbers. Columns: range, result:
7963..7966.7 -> 25.34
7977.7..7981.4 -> 25.67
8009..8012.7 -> 26.42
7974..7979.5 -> 25.72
